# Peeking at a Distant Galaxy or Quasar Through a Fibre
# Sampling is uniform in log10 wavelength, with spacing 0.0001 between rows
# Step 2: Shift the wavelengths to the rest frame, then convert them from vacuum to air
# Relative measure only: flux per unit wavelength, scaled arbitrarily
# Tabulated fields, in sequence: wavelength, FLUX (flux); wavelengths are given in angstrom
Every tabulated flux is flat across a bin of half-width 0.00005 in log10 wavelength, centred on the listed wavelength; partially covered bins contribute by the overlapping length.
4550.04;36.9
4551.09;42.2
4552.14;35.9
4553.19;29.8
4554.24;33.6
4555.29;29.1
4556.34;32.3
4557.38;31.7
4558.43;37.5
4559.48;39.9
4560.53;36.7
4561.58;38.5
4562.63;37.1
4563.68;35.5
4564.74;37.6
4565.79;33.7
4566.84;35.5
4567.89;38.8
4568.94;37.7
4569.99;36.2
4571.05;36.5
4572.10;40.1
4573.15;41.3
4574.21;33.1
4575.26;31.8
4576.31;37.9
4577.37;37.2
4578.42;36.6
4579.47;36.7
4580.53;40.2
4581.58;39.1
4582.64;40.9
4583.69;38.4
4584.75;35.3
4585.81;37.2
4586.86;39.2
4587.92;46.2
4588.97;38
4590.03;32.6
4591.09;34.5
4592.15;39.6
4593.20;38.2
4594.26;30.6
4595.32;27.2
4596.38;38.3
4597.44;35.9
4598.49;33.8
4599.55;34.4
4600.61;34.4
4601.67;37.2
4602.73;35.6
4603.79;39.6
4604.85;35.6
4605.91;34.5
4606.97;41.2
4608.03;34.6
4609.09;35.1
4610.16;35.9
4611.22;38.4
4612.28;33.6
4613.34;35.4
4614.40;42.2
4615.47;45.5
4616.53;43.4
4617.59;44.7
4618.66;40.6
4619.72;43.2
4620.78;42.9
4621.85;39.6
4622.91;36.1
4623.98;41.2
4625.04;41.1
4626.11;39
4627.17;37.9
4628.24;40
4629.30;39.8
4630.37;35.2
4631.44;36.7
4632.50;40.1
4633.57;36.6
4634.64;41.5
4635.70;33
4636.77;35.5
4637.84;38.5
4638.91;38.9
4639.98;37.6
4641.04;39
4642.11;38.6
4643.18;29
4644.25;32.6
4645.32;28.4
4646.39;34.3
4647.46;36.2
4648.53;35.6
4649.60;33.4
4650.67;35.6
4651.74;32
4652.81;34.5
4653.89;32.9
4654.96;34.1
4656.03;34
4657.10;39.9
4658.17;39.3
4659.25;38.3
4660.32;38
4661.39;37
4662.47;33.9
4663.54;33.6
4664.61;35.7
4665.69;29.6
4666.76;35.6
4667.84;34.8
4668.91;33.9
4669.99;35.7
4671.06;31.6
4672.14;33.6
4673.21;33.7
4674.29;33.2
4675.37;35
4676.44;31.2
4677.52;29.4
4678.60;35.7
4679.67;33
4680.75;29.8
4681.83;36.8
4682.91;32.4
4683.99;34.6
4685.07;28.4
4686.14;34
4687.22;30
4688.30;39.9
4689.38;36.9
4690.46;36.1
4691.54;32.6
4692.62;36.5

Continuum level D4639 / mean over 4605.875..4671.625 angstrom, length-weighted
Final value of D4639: 36.9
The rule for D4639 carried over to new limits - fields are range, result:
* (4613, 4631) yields 40.5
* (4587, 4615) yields 36.3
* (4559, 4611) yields 36.8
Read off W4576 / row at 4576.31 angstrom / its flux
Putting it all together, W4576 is 37.9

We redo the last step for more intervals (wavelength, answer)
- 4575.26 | 31.8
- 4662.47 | 33.9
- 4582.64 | 40.9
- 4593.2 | 38.2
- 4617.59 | 44.7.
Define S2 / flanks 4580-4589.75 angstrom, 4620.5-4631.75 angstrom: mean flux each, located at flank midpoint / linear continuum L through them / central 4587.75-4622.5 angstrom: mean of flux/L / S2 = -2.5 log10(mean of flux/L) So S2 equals 0.04 mag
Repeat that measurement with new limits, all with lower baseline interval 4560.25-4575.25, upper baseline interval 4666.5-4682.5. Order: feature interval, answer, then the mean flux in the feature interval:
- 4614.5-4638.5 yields -0.136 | 39.7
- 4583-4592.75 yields -0.051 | 38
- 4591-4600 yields 0.037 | 34.8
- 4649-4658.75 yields -0.030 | 35.1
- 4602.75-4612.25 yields -0.031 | 36.6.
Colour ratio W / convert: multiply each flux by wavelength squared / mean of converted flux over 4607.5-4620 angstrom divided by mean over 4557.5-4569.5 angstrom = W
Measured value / 1.09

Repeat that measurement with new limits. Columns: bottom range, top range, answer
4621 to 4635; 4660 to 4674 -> 0.90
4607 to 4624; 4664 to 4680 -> 0.87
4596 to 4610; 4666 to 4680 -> 0.96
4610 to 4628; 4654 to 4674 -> 0.89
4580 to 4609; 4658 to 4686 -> 0.95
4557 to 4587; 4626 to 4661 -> 1.00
